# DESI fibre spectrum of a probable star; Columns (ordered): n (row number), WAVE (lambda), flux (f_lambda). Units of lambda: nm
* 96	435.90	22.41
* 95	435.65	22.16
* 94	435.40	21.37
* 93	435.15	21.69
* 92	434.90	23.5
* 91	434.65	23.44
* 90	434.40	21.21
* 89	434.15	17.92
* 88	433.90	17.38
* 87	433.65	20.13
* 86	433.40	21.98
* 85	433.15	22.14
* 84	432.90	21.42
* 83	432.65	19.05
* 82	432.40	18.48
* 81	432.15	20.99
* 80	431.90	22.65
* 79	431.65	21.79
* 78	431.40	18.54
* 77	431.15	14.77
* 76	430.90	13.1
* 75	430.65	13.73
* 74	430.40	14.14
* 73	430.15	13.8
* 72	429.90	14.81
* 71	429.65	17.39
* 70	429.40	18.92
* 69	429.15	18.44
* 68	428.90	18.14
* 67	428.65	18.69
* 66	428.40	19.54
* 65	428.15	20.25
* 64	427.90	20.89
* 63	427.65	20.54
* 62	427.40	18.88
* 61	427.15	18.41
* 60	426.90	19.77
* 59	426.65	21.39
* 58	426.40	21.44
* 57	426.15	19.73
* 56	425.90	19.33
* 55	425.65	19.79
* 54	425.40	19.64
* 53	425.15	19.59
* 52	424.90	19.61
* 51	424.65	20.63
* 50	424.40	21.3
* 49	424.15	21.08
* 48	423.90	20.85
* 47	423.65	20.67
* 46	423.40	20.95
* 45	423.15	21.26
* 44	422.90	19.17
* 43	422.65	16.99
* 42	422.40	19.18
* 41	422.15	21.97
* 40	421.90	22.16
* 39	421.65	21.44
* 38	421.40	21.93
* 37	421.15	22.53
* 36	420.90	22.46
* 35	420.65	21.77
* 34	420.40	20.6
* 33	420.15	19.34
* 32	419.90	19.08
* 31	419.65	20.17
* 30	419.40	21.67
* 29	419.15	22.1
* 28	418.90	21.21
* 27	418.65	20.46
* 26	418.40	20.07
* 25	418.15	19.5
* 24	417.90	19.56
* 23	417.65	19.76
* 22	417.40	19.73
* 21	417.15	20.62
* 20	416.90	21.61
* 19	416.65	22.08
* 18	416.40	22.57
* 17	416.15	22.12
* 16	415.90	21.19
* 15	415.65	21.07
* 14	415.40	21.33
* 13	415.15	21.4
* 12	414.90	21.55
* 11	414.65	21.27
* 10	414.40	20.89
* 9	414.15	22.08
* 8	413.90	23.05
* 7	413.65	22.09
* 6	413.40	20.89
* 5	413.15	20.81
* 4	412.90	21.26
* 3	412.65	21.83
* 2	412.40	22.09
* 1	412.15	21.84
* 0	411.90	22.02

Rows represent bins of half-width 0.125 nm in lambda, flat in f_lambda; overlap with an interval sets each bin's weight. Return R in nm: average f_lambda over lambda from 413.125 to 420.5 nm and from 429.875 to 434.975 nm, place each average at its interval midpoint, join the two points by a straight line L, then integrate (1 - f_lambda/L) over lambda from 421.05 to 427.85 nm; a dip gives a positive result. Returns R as -0.15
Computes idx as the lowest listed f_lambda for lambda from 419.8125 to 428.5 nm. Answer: 16.99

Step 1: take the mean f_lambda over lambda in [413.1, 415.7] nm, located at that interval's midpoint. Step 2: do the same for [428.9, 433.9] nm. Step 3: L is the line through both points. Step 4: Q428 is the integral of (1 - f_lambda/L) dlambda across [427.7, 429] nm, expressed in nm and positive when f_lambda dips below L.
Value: -0.054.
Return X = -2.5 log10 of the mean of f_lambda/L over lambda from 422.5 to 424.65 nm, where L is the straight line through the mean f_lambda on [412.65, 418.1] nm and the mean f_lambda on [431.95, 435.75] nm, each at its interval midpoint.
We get 0.042 mag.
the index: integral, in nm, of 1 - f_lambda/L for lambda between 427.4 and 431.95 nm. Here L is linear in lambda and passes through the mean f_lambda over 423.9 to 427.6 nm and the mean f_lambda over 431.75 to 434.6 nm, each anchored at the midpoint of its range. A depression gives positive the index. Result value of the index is 0.56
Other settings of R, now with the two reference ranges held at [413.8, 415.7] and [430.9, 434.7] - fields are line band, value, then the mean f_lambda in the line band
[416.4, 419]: 0.09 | 20.6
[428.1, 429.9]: 0.16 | 18.4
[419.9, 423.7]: 0.02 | 20.8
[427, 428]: 0.03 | 19.7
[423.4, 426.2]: 0.05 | 20.2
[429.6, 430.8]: 0.33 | 14.6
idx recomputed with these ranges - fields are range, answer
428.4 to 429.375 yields 18.14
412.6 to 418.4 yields 19.5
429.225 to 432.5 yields 13.1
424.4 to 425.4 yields 19.59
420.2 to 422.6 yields 19.18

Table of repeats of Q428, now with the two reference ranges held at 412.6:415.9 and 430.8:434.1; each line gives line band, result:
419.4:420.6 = 0.04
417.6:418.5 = 0.06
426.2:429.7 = 0.07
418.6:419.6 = -0.02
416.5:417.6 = 0.01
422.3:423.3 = 0.06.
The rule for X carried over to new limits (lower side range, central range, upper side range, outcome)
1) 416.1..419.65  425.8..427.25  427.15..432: -0.08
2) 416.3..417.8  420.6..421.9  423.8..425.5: -0.07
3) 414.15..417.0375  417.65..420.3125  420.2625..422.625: 0.06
